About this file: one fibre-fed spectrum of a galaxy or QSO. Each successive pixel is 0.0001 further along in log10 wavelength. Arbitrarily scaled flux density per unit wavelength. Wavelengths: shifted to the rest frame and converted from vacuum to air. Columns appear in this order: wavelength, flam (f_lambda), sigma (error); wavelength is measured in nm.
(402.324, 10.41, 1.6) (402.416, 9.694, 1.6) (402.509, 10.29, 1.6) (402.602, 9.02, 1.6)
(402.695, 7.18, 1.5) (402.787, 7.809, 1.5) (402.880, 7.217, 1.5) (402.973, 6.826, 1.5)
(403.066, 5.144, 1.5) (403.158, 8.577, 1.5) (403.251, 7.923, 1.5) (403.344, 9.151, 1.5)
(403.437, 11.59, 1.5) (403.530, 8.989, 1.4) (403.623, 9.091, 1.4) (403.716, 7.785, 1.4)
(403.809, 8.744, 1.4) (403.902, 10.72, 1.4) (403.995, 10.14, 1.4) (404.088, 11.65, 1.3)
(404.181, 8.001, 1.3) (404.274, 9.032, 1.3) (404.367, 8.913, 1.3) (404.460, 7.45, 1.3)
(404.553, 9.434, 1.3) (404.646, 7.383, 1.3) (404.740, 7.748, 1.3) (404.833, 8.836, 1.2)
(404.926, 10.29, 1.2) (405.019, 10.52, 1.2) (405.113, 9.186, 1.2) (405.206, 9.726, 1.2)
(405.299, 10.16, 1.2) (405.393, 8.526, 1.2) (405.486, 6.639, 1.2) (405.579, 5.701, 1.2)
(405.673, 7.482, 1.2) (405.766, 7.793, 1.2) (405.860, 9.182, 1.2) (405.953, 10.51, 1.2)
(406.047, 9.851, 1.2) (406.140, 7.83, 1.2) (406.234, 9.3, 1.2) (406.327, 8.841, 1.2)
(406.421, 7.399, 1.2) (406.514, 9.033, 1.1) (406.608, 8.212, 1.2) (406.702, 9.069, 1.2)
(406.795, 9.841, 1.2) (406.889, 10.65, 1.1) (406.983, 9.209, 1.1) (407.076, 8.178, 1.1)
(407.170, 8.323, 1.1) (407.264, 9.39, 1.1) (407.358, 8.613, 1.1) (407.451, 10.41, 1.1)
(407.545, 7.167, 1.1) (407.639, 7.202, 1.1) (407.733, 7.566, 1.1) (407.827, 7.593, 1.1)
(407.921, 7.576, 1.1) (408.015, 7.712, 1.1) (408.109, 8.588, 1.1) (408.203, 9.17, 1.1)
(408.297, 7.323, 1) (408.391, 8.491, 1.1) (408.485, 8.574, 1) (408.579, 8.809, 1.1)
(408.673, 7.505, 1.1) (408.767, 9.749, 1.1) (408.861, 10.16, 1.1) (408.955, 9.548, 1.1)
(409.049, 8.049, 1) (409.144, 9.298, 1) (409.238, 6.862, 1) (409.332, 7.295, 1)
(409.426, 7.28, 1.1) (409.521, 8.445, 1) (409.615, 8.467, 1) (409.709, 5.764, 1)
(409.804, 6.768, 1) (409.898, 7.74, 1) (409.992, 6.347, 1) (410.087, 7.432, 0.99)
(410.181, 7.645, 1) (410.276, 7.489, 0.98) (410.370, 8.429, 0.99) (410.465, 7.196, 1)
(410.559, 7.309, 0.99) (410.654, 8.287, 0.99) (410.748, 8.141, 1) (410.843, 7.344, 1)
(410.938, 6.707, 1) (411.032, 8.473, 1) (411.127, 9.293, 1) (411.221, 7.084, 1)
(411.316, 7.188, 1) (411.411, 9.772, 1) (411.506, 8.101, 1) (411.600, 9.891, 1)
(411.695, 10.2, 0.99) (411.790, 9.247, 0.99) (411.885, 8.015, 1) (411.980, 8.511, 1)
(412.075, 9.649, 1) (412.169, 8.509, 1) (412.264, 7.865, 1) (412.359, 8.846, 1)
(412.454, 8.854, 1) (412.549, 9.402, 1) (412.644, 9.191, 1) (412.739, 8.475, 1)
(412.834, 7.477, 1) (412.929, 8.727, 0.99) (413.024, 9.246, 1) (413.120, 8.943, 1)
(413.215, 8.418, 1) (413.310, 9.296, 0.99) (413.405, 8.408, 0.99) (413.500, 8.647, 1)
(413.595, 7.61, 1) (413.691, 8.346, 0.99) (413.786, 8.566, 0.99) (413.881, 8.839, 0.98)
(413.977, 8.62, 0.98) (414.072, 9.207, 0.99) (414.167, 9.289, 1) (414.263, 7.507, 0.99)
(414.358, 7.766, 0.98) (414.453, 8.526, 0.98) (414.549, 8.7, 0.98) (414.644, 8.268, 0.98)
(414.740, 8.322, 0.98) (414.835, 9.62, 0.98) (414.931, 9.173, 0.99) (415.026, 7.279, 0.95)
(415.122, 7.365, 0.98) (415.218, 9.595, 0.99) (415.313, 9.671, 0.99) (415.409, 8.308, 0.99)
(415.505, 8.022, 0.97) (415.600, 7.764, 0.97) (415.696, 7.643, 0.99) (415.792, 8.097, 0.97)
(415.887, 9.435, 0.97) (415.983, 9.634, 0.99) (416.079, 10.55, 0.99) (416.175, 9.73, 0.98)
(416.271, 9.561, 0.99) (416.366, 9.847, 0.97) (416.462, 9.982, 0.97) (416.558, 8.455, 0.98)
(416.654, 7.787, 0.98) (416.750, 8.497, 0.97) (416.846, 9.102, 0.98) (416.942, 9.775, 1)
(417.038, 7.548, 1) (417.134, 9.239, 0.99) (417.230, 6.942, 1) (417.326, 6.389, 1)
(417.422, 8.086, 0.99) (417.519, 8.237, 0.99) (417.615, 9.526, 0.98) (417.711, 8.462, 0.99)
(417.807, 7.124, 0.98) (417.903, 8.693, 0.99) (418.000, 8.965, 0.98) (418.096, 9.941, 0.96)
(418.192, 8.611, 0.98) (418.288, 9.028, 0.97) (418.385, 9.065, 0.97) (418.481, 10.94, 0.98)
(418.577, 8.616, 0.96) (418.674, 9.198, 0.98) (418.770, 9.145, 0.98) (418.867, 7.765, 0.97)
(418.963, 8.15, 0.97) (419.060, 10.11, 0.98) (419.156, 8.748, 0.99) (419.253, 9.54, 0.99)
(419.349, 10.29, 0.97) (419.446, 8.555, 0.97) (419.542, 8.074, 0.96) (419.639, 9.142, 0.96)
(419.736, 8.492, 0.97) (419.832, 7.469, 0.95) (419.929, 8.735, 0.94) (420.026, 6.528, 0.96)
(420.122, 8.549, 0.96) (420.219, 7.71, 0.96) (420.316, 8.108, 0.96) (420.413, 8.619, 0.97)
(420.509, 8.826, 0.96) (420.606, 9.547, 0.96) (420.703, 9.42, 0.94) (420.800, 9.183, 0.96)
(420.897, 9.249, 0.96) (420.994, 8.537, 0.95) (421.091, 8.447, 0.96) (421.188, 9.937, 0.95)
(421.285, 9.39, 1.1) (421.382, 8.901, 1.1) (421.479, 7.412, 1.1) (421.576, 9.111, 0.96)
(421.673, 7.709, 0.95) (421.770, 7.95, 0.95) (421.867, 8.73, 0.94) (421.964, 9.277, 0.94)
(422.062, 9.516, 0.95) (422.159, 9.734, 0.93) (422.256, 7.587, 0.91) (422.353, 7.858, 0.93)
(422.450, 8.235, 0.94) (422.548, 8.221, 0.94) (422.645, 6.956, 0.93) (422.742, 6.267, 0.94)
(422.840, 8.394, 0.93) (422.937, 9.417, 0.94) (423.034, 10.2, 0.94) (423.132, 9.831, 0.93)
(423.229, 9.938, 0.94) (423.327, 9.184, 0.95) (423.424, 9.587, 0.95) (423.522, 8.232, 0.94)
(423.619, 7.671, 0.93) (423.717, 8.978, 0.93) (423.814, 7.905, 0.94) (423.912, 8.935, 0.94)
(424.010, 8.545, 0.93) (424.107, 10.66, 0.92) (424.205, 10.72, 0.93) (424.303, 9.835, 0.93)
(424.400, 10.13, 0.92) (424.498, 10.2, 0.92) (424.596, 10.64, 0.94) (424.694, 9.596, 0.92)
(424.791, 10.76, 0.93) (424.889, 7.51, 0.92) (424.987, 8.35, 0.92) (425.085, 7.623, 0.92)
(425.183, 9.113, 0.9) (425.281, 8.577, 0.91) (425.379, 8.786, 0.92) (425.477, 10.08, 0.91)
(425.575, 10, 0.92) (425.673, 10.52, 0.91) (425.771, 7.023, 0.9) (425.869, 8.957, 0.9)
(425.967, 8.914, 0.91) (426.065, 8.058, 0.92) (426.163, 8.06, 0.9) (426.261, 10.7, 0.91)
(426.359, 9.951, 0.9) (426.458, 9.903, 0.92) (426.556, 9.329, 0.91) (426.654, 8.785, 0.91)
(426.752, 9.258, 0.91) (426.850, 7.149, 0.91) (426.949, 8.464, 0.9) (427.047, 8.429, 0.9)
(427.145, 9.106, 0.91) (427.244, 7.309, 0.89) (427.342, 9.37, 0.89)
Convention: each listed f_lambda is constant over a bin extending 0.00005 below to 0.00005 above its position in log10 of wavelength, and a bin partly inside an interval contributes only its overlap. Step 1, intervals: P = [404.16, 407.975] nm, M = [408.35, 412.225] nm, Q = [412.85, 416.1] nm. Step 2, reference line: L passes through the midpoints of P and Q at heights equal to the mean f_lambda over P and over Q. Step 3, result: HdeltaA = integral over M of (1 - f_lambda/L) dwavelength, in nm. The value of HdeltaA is 0.200 nm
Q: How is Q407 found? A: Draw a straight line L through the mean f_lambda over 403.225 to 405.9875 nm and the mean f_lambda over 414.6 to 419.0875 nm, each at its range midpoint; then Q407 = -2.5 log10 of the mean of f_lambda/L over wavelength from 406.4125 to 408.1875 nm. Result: 0.04 mag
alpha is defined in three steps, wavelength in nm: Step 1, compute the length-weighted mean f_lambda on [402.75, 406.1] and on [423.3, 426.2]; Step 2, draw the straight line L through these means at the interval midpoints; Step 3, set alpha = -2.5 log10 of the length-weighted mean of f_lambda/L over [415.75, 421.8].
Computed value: 0.03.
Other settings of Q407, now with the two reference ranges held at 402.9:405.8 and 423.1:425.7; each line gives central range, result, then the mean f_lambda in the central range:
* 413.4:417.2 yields 0.039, 8.7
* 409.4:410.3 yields 0.205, 7.33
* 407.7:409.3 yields 0.053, 8.38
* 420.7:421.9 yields 0.057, 8.74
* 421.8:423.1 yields 0.092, 8.5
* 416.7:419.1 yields 0.052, 8.68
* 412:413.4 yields 0.022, 8.76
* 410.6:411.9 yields 0.061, 8.41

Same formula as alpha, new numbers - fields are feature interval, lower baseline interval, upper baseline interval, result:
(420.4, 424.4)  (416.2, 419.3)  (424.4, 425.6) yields 0.03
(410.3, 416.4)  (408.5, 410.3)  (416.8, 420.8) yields -0.04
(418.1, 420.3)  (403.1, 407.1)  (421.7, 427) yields 0.02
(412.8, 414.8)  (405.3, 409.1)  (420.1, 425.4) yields 0.02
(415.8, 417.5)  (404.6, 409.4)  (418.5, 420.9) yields -0.02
